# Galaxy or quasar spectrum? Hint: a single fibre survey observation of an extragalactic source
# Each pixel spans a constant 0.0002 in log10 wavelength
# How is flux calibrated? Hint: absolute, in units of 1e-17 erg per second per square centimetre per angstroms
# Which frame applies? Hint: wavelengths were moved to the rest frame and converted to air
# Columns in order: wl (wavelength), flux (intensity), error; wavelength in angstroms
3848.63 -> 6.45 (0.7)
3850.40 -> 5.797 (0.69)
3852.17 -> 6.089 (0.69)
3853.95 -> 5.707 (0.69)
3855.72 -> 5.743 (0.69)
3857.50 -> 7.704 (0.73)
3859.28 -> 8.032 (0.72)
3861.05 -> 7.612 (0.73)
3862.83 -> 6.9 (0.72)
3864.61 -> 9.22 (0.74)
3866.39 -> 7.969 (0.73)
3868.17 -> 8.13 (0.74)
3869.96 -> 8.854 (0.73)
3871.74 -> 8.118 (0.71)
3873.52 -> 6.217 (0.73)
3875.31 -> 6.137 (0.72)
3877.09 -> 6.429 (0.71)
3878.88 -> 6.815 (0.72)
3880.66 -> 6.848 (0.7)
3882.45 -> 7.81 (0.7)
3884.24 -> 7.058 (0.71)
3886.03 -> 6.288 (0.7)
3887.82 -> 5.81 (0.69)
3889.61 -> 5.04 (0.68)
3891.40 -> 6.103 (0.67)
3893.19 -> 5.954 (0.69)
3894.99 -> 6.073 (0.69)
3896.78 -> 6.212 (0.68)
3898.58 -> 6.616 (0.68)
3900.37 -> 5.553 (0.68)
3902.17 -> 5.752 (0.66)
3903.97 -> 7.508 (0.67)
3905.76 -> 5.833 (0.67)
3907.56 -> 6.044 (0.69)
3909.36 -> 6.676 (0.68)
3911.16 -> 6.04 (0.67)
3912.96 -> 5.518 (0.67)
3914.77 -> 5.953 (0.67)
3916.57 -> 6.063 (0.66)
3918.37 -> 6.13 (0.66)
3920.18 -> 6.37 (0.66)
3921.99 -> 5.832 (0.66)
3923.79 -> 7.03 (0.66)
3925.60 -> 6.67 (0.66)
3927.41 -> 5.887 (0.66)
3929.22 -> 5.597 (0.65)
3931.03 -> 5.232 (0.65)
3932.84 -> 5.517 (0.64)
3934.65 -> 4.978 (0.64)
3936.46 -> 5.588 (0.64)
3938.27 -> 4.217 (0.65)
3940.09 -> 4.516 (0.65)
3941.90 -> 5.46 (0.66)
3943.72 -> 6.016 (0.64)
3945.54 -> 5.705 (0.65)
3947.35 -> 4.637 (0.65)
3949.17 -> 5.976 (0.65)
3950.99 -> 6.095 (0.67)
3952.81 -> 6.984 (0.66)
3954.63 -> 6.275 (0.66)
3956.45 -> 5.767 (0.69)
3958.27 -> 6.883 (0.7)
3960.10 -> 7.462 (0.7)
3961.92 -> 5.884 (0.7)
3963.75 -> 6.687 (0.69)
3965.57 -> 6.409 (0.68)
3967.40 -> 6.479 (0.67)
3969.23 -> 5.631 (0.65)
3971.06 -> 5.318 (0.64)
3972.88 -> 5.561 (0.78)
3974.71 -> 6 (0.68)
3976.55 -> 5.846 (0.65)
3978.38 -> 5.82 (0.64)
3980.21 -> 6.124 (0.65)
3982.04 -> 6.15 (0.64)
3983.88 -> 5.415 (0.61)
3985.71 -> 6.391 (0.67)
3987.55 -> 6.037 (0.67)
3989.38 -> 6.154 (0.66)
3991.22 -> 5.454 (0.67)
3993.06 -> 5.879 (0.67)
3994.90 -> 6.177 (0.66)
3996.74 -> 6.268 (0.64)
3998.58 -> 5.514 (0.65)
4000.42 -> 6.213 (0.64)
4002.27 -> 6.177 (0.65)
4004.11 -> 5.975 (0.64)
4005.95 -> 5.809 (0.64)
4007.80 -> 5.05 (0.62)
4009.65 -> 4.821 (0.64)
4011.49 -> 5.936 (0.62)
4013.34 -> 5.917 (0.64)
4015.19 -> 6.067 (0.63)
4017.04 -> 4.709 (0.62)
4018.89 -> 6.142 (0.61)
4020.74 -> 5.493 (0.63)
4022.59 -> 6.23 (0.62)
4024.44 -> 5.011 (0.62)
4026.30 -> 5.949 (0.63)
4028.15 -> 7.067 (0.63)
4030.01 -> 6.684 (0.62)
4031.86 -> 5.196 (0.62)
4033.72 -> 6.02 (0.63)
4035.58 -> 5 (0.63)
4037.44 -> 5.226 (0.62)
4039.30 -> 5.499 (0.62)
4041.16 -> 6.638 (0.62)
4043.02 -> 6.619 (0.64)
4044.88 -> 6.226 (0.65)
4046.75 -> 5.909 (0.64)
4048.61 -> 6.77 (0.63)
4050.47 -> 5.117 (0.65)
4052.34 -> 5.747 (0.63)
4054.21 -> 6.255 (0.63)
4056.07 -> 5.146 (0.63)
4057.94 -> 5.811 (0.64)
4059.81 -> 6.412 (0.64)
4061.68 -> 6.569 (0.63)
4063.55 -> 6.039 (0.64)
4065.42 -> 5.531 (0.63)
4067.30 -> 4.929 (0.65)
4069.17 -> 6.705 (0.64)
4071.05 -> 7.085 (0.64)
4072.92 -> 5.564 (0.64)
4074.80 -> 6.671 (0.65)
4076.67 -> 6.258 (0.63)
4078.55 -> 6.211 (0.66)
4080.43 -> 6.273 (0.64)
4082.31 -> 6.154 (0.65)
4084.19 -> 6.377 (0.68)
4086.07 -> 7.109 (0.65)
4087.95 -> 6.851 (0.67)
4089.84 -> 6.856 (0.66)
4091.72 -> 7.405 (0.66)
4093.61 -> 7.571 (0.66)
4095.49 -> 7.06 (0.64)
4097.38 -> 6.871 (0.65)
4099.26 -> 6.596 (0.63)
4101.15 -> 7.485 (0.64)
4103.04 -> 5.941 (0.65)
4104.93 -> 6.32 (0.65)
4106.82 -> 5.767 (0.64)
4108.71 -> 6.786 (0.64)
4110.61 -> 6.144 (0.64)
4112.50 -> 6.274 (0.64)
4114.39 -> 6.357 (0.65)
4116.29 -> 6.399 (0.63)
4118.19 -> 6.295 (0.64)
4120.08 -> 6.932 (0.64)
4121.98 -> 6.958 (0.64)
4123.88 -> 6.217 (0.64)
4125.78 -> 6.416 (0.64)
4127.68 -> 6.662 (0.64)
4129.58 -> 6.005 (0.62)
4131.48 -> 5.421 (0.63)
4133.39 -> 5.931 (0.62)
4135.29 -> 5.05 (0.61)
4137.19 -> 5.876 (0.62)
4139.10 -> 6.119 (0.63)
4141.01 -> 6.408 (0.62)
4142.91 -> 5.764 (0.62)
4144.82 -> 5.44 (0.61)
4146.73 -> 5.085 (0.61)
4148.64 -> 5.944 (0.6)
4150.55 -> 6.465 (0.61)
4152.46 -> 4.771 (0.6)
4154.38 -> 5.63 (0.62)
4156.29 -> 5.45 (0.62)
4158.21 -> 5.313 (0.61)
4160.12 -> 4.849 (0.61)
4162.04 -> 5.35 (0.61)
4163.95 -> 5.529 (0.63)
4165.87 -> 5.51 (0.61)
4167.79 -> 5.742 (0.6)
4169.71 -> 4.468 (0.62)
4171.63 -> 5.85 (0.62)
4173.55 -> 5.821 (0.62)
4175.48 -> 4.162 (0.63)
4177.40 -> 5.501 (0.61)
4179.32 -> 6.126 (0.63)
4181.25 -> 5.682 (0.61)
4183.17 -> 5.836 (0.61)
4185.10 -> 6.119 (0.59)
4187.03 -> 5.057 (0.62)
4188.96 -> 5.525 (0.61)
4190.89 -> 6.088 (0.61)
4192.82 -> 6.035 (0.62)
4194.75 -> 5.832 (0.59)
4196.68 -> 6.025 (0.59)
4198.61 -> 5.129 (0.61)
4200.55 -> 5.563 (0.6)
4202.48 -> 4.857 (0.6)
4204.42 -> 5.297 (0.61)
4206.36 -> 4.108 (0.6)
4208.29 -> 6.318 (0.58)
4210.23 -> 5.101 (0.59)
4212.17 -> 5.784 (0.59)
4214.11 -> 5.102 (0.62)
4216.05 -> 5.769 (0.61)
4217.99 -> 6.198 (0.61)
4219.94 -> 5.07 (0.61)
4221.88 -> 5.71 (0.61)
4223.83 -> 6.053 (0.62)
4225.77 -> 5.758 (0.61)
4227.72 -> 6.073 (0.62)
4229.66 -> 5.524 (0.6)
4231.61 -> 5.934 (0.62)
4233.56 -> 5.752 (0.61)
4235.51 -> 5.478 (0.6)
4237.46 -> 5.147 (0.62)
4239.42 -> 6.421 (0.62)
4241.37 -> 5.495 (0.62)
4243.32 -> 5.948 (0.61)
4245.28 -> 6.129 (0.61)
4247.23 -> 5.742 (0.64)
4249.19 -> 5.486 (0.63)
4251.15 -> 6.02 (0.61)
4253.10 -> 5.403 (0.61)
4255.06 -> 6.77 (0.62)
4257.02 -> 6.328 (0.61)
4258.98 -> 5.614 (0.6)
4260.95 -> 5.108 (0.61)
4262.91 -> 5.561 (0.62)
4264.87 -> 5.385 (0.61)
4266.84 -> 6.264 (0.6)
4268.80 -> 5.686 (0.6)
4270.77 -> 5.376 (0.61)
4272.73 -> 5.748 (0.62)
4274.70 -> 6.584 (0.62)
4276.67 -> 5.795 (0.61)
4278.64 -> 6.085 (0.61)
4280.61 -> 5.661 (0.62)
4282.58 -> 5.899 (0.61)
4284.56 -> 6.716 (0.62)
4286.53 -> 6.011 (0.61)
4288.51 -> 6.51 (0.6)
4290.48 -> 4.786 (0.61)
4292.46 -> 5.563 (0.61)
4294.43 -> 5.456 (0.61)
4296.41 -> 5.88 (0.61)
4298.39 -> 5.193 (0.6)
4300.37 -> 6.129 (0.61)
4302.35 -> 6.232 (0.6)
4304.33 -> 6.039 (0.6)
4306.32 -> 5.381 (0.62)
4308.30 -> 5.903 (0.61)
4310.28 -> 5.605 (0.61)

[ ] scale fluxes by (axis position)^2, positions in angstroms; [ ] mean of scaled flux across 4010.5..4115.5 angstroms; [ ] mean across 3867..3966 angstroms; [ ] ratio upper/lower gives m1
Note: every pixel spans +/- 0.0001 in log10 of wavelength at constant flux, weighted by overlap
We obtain 1.08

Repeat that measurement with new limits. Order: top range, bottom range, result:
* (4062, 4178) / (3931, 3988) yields 1.12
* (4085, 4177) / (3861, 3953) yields 1.08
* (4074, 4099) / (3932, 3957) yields 1.30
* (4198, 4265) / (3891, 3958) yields 1.11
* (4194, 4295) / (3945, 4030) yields 1.09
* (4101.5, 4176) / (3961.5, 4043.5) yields 1.06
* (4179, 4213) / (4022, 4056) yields 1.01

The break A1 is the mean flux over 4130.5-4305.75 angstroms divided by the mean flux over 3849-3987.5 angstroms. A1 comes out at 0.9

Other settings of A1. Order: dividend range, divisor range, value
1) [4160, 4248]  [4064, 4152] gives 0.89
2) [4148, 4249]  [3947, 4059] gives 0.94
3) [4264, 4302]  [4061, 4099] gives 0.90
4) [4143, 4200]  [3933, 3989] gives 0.94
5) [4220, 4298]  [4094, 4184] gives 0.98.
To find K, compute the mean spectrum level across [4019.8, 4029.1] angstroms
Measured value 5.95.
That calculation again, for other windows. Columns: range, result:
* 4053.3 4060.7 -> 5.91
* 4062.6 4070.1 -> 5.8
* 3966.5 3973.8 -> 5.75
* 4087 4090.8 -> 6.86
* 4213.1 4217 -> 5.44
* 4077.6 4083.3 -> 6.21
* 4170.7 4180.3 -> 5.49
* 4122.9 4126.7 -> 6.32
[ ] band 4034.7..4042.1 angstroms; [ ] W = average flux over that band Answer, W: 5.6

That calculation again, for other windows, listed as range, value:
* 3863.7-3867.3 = 8.58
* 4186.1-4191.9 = 5.56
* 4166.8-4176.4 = 5.21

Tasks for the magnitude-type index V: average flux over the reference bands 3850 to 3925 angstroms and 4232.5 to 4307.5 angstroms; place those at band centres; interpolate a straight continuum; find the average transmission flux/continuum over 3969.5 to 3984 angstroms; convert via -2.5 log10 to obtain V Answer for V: 0.11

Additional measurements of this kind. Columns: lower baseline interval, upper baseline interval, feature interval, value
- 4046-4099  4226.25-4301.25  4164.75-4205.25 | 0.09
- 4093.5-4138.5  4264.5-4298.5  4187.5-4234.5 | 0.08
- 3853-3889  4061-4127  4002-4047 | 0.15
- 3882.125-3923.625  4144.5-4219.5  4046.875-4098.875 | -0.11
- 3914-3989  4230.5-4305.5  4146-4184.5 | 0.08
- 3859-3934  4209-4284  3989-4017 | 0.09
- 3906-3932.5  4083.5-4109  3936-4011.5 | 0.07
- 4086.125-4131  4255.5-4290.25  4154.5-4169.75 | 0.19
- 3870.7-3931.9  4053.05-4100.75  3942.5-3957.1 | 0.07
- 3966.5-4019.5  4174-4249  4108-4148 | -0.08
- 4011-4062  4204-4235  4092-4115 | -0.15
